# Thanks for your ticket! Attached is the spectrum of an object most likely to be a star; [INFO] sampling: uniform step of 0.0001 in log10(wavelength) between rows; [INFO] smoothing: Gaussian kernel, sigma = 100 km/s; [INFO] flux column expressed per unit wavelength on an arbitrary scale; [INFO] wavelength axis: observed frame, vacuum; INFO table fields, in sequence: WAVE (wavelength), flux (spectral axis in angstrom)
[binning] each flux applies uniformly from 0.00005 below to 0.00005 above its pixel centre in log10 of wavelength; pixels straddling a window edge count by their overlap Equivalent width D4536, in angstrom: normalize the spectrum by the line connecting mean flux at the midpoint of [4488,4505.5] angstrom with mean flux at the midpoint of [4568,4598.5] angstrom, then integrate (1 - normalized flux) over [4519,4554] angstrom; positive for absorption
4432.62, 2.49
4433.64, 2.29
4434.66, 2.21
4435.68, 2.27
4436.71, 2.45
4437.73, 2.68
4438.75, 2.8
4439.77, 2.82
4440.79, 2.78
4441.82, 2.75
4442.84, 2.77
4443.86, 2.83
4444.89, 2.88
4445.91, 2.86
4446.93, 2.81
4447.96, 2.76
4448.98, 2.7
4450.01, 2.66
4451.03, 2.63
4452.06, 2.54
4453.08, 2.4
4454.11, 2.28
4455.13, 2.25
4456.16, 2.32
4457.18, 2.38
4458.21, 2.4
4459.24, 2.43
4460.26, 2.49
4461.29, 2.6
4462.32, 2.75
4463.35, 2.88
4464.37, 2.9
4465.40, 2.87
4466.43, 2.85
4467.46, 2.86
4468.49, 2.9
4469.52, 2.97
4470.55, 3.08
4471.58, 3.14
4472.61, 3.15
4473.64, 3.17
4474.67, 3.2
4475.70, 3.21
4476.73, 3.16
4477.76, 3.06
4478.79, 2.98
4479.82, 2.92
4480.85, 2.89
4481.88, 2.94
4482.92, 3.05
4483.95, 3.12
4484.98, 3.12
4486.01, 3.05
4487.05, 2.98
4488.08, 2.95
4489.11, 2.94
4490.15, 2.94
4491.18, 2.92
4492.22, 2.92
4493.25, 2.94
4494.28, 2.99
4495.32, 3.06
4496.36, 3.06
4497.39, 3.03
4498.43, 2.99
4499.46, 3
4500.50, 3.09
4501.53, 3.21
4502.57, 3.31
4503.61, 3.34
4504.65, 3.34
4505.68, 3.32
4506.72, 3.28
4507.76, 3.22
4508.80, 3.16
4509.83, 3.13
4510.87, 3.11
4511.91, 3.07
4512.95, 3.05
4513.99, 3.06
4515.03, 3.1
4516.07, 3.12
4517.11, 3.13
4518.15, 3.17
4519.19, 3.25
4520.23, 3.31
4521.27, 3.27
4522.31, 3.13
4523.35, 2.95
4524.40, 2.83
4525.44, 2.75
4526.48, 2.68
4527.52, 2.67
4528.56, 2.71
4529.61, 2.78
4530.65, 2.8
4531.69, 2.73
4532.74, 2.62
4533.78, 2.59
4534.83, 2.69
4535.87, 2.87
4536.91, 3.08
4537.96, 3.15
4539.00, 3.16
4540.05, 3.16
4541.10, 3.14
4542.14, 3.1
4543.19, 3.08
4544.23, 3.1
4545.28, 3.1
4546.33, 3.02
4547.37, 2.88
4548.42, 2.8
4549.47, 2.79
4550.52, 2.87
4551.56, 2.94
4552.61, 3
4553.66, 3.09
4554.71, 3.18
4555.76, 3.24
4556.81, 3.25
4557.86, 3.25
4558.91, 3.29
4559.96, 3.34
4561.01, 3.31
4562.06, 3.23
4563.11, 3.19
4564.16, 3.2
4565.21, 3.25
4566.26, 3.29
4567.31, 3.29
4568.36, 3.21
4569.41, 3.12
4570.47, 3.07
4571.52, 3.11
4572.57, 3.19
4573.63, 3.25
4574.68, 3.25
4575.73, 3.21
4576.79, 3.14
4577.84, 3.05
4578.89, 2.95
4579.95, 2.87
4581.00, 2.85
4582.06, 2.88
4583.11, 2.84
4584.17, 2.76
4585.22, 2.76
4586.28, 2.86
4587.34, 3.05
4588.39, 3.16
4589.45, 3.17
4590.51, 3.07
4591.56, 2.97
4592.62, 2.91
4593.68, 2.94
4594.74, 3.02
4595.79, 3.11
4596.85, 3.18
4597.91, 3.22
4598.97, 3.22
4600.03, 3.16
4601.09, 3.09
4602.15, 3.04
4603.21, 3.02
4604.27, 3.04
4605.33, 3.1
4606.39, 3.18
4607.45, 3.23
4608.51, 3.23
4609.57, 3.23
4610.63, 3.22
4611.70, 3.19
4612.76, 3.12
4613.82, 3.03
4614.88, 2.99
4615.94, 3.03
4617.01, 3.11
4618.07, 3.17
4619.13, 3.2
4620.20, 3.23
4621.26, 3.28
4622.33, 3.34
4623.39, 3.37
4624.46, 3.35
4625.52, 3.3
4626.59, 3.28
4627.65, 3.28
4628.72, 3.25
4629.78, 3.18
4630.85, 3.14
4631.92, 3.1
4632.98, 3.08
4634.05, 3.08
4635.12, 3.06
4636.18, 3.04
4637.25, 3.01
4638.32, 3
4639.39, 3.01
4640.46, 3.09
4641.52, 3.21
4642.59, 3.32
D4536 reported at 1.3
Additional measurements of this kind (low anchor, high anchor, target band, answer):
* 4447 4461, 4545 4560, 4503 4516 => -1.7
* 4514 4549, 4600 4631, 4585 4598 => 0.4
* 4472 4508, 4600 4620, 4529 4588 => 1.3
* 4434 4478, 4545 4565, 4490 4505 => -1.0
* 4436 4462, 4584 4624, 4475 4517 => -4.9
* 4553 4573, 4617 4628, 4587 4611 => 1.0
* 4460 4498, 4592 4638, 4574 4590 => 0.6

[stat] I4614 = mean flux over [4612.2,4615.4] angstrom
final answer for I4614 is 3.05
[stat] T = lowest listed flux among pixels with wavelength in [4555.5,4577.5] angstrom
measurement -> 3.07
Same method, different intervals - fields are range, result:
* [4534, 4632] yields 2.69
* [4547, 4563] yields 2.79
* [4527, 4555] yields 2.59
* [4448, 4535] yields 2.25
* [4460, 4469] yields 2.49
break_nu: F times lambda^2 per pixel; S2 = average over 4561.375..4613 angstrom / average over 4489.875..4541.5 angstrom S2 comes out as 1.06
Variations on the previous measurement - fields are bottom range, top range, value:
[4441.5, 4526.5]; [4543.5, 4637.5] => 1.11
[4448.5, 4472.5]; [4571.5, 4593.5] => 1.19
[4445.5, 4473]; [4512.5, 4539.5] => 1.13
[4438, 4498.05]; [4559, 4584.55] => 1.15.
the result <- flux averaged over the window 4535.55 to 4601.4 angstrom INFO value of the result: 3.08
